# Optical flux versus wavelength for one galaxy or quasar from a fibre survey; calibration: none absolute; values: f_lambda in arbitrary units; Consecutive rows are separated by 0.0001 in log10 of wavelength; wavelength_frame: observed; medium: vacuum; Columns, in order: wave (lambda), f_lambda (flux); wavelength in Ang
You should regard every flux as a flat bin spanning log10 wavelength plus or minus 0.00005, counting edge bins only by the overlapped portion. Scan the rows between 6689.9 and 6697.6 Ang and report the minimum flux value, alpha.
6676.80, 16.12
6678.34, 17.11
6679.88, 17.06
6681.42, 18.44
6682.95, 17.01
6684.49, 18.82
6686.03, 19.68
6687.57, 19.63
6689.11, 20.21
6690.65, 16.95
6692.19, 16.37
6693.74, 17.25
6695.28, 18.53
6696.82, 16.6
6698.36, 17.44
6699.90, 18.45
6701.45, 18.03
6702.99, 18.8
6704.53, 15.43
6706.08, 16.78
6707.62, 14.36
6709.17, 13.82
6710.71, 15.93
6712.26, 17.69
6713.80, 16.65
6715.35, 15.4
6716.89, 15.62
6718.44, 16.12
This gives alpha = 16.37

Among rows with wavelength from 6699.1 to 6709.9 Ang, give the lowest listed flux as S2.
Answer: 13.82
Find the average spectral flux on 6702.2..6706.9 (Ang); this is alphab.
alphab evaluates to 17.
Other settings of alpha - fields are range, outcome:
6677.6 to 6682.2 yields 17.06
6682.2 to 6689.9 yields 17.01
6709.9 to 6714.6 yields 15.93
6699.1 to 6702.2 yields 18.03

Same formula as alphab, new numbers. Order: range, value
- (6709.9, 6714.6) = 16.7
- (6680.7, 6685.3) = 18.1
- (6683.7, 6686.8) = 19.2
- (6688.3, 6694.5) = 17.7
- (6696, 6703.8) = 17.9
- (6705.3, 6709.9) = 15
